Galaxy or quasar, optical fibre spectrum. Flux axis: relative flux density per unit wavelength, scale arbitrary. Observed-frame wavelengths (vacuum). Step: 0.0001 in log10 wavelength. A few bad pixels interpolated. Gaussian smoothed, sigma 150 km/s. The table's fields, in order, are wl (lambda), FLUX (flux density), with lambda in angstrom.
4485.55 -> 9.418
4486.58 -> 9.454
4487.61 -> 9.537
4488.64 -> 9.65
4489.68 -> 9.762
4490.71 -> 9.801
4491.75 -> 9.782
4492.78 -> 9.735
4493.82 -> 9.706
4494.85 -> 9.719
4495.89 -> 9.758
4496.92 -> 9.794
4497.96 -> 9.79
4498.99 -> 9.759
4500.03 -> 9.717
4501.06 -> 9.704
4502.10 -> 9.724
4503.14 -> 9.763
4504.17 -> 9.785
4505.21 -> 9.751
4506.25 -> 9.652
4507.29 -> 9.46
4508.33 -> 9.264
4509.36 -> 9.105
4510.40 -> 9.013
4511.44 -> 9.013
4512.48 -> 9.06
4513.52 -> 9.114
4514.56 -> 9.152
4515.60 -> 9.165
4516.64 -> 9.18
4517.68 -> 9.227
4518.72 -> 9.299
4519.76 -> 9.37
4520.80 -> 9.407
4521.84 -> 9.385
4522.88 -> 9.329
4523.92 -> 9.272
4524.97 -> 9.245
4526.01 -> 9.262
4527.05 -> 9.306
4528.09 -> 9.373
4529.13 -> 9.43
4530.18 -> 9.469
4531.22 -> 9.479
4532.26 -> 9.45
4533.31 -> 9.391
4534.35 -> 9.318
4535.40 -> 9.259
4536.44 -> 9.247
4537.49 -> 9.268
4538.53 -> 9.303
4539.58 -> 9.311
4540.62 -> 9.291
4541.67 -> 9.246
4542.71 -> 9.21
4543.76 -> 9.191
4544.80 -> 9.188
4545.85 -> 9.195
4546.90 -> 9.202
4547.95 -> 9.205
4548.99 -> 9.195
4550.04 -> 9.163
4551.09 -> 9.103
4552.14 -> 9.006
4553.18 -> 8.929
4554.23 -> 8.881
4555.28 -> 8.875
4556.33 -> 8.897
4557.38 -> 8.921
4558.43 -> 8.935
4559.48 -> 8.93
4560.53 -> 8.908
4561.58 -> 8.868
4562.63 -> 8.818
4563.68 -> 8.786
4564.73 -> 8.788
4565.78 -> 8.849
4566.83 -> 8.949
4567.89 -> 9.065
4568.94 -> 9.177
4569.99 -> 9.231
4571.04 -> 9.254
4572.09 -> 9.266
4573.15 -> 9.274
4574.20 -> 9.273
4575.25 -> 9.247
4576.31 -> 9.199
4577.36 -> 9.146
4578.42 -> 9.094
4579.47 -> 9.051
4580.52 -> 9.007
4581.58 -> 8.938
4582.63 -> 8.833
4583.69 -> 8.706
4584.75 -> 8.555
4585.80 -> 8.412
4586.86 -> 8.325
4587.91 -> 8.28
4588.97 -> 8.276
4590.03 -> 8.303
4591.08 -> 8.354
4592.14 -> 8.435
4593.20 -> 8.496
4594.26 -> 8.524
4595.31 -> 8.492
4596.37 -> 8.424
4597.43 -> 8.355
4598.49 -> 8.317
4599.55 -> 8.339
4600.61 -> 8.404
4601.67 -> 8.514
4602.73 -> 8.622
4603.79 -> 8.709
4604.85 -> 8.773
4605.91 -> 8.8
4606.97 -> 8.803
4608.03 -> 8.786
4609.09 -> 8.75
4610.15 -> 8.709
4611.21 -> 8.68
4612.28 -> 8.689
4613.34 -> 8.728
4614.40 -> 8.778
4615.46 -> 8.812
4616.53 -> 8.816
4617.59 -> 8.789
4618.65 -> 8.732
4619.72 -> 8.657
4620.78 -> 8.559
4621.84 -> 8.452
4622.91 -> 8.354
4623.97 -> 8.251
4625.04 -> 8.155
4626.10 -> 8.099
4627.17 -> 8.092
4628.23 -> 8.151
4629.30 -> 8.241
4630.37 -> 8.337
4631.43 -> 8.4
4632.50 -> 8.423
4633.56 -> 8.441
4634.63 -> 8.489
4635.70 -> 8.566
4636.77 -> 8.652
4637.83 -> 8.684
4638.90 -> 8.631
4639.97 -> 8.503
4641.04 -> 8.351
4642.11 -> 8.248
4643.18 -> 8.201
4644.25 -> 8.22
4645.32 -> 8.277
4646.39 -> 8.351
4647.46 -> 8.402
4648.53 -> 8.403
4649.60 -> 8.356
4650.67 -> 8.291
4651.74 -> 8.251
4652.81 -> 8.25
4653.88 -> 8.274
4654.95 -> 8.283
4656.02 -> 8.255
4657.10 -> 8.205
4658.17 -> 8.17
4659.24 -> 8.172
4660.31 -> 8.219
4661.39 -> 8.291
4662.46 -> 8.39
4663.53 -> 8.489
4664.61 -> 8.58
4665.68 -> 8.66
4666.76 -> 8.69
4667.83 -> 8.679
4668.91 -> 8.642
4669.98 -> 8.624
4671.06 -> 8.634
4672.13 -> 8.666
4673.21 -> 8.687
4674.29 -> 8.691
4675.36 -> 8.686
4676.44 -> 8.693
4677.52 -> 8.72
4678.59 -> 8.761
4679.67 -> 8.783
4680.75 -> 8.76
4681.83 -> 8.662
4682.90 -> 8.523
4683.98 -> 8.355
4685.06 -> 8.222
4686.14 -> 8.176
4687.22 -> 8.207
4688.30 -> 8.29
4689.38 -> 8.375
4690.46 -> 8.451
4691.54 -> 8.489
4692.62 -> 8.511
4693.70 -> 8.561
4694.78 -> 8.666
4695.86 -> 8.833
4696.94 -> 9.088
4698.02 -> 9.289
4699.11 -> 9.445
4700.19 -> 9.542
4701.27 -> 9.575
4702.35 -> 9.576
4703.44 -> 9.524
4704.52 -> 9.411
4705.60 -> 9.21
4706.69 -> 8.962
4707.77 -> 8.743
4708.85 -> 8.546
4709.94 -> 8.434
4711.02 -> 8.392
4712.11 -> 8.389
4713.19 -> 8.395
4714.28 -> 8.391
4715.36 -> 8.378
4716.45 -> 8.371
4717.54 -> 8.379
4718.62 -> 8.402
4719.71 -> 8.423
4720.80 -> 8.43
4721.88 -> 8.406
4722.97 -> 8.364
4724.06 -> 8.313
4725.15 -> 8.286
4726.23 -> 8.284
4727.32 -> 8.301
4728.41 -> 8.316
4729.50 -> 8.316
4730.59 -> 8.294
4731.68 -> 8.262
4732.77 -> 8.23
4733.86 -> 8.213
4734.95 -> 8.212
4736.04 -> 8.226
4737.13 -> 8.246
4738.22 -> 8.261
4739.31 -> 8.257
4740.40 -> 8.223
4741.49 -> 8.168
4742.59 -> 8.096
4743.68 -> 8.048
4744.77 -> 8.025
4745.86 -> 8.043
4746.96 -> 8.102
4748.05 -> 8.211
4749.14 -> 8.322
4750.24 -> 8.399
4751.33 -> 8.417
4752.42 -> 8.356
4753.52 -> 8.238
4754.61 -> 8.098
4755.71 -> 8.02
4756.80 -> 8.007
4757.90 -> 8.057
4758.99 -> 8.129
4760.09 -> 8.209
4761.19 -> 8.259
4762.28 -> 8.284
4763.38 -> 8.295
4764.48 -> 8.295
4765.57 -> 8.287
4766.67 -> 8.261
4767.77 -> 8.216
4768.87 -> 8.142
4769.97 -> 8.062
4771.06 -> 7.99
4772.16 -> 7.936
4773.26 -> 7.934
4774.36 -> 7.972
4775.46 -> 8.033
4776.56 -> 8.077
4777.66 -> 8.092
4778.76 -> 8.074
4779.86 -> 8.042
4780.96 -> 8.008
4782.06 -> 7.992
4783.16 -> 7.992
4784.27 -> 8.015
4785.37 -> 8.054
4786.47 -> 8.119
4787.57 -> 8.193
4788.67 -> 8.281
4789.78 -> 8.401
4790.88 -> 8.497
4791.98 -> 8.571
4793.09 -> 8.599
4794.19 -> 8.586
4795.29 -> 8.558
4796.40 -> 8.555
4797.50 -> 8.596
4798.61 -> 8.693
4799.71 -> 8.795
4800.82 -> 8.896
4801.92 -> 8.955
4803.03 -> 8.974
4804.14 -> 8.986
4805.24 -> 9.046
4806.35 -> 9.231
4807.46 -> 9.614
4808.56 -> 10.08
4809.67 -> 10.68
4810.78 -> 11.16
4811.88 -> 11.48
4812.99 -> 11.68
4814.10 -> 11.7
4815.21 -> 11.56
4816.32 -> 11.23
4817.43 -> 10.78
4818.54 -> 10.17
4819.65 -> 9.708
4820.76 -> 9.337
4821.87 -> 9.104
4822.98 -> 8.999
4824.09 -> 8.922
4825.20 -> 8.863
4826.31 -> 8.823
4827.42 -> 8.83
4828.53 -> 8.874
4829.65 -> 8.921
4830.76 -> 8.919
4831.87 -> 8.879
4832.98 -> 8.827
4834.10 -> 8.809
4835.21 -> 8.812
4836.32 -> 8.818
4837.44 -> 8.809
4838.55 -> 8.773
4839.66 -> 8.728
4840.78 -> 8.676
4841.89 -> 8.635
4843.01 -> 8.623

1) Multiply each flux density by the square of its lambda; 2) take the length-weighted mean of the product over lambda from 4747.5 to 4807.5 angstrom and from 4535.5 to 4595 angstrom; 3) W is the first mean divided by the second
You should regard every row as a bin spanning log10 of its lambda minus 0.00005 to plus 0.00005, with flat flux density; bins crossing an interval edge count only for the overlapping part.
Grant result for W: 1.02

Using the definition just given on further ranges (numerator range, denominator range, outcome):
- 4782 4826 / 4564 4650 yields 1.17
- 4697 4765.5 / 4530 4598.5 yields 1.01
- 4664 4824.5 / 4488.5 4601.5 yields 1.04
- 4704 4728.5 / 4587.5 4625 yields 1.04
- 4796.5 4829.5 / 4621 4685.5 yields 1.23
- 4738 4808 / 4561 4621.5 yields 1.03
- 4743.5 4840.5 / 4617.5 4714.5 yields 1.08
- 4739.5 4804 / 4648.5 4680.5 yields 1.02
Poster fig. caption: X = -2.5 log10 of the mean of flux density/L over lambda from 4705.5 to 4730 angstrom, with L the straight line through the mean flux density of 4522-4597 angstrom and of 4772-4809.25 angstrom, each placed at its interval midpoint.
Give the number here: 0.03 mag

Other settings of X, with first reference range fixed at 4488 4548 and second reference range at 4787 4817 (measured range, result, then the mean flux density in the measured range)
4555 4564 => 0.064 mag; 8.88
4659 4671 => 0.114 mag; 8.51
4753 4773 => 0.162 mag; 8.15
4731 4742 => 0.151 mag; 8.23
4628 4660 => 0.133 mag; 8.35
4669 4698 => 0.103 mag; 8.6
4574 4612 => 0.093 mag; 8.66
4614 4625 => 0.101 mag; 8.6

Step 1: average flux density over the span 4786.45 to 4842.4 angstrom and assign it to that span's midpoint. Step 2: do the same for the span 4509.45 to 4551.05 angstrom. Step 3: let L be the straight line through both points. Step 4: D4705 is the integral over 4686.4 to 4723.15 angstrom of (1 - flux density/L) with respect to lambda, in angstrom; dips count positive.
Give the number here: 2.15 angstrom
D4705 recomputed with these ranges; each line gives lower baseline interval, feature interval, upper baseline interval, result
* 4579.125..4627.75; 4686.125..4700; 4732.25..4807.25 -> -0.4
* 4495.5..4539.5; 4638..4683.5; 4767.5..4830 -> 3.6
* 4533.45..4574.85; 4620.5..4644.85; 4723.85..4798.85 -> 1.1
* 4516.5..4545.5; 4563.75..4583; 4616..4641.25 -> -0.3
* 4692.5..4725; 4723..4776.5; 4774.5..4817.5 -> 4.3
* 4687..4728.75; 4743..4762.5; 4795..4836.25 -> 1.8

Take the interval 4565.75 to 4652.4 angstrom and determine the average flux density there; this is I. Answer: 8.6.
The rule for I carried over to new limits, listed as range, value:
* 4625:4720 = 8.55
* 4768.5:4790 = 8.06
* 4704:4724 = 8.55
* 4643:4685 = 8.47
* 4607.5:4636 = 8.52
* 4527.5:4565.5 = 9.14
